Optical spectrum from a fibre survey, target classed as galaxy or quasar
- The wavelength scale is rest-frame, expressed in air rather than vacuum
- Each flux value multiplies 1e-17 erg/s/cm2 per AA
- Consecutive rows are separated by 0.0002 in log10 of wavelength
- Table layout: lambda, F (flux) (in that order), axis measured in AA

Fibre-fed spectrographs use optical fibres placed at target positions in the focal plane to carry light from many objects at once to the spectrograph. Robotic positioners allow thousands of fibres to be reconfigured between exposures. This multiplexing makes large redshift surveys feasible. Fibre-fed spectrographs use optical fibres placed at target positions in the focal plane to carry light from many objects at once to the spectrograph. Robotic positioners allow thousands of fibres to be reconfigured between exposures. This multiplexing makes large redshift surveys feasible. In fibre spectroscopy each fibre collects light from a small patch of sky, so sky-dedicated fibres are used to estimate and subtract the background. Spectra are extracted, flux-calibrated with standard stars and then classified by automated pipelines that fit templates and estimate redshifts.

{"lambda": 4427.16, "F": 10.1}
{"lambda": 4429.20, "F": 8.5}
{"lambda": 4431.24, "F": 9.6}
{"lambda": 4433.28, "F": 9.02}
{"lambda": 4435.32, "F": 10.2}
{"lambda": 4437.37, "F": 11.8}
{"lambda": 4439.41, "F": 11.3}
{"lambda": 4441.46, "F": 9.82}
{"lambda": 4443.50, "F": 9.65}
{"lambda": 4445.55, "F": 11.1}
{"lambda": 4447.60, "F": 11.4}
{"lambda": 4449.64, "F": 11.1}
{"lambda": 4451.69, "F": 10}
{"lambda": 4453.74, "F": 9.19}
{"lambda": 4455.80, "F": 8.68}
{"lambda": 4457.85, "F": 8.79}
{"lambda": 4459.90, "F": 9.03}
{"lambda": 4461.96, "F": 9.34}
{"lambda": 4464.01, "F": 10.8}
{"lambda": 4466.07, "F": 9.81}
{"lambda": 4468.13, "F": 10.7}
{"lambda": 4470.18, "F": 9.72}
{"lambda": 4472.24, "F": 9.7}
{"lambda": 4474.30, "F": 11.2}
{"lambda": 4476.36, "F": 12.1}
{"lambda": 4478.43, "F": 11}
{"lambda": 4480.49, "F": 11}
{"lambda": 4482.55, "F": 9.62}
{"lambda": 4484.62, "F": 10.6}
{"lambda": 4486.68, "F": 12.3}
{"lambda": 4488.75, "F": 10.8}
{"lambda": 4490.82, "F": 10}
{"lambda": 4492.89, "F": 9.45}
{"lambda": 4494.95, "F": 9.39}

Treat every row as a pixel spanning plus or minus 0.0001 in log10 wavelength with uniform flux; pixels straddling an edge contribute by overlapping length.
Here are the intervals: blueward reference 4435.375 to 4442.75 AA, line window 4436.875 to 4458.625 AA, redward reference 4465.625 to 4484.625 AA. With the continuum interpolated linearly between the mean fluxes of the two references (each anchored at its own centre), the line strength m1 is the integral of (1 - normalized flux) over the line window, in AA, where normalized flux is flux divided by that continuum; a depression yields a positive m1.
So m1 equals 1.1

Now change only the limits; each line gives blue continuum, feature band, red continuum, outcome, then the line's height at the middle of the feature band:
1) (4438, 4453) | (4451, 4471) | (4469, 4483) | 1.98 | 10.7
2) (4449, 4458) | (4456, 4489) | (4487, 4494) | -1.35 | 9.94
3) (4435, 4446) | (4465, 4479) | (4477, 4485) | 0.04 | 10.6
